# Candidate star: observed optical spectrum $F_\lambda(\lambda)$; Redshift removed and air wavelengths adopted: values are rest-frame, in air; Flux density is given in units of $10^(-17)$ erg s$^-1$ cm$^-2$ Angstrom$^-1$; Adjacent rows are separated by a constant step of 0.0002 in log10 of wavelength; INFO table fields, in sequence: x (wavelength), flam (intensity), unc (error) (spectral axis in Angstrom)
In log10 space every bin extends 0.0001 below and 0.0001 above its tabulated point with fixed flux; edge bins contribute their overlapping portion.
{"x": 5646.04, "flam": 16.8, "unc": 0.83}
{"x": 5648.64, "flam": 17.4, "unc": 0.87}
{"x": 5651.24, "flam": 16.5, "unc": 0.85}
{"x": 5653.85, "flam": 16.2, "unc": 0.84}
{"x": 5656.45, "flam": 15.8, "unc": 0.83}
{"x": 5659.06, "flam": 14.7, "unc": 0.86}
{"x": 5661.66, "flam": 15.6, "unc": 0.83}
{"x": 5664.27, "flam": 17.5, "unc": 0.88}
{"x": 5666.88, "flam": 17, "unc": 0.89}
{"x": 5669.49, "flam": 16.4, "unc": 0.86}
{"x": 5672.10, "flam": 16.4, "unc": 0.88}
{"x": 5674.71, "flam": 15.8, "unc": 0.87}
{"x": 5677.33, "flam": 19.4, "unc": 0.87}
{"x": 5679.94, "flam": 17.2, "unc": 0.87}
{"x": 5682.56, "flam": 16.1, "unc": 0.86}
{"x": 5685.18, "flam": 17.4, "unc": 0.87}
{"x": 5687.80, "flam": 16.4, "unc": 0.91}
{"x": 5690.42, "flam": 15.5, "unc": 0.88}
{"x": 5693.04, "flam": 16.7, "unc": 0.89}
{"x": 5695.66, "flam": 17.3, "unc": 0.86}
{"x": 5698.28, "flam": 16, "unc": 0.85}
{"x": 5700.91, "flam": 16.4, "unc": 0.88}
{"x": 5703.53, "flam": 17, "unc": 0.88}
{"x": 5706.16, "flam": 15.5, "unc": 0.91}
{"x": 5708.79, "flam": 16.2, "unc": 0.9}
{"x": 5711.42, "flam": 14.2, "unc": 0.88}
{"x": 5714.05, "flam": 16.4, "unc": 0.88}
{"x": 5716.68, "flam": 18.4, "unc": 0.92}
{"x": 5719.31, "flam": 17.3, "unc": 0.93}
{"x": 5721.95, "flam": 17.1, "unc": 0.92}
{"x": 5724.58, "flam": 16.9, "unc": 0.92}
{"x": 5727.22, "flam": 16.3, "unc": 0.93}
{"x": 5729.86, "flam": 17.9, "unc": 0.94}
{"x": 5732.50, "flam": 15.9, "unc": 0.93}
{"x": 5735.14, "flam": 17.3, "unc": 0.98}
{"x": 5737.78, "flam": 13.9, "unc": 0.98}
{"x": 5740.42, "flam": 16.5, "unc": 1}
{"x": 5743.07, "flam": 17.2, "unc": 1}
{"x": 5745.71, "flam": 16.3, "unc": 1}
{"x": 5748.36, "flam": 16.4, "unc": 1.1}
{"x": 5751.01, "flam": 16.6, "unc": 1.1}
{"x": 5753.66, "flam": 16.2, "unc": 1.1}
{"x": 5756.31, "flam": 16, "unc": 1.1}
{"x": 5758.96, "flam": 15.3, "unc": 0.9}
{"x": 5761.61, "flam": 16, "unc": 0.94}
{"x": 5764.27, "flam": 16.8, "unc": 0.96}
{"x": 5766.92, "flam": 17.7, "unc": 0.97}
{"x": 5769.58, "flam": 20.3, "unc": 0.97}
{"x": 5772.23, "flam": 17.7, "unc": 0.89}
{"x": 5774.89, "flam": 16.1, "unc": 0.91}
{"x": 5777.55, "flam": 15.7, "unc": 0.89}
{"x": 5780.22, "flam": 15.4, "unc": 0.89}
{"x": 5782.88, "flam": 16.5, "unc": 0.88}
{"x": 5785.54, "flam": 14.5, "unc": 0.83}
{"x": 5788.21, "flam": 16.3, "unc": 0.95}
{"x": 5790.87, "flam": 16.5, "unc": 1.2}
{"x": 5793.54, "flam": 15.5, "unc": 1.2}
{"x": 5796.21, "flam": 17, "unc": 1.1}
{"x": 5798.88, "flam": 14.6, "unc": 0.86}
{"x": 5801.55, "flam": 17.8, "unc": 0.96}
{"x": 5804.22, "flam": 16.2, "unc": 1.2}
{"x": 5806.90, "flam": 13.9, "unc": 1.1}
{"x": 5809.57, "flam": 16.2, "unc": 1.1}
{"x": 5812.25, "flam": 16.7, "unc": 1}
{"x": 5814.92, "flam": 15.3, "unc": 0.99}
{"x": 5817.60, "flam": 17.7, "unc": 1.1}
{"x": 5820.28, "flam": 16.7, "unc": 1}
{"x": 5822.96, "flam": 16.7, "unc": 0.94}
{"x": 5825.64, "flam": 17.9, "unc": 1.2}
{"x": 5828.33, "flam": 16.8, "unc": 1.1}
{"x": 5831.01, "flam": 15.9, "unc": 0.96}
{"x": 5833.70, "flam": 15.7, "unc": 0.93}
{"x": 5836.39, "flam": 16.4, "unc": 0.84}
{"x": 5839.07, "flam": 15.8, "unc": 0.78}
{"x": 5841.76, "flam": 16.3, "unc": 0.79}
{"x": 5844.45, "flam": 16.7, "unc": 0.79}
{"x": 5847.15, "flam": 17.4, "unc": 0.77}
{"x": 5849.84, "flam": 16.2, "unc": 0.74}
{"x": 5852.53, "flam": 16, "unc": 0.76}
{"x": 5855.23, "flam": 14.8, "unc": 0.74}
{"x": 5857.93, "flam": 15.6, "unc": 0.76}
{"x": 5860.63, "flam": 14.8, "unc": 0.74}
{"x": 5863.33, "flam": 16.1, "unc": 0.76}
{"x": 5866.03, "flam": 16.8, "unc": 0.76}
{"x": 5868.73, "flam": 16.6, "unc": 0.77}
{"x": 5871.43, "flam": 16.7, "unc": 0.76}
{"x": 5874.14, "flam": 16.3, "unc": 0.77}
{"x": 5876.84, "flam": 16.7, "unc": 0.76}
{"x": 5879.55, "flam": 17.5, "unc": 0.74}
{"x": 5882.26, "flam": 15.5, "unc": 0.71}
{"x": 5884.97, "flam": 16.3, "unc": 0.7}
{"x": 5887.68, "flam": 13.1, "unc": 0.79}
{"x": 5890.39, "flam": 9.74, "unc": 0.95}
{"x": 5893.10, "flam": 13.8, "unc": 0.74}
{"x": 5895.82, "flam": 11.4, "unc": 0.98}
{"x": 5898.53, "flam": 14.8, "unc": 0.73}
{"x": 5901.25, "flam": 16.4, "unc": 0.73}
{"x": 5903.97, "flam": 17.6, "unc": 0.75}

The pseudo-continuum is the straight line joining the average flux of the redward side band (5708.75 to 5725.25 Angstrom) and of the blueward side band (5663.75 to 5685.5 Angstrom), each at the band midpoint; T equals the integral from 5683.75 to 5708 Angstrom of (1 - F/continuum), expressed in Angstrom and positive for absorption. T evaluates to 0.5 Angstrom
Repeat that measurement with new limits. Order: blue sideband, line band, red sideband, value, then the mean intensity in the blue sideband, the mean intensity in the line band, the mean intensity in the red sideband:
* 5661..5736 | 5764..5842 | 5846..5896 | -2.5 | 16.7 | 16.4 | 15.4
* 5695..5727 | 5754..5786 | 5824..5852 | -0.1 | 16.5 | 16.5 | 16.5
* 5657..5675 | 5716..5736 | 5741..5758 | -0.9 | 16.2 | 17.1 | 16.4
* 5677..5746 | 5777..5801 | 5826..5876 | 0.8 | 16.6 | 15.8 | 16.2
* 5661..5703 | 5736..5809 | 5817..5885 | 1.2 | 16.7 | 16.3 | 16.4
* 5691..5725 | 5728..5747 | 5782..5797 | -0.1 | 16.5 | 16.4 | 16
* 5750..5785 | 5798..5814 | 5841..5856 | 0.5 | 16.6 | 15.9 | 16.3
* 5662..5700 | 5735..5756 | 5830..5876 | 0.4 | 16.8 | 16.2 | 16.1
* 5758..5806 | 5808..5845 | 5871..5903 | -1.7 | 16.4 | 16.5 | 14.8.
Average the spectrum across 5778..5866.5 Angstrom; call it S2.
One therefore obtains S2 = 16.1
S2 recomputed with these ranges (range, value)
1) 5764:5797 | 16.6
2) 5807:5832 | 16.5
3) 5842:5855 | 16.4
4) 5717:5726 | 17.2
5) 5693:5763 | 16.4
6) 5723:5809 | 16.4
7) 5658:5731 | 16.6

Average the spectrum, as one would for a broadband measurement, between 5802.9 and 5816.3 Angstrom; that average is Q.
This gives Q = 15.7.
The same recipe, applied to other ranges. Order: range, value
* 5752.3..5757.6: 16.1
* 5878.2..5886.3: 16.4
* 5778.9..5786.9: 15.5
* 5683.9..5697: 16.7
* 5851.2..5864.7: 15.5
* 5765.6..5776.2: 18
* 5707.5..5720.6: 16.5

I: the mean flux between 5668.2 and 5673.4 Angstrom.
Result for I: 16.4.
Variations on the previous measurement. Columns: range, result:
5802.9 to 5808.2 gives 15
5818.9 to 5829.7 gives 17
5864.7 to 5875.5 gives 16.6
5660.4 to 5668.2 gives 16.7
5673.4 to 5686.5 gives 17.2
